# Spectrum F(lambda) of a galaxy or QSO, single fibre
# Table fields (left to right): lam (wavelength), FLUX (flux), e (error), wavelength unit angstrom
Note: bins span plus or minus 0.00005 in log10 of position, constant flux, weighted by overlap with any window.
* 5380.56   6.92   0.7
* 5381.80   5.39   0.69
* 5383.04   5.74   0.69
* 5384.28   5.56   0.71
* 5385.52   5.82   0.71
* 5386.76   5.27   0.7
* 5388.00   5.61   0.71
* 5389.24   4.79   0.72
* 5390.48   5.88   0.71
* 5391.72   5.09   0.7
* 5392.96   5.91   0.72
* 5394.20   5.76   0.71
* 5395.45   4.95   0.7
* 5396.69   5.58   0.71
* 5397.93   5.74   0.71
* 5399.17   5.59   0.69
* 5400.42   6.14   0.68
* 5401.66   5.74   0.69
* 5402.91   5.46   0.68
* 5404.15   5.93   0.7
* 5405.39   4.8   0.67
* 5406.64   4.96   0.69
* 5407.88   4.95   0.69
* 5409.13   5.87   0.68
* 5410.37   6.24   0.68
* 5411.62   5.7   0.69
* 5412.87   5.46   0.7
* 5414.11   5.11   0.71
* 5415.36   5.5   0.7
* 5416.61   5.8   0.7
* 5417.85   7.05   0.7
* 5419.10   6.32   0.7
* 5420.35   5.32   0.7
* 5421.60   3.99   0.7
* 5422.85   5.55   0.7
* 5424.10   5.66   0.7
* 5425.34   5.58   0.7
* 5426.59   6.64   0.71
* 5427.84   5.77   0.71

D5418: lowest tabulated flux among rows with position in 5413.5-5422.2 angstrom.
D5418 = 3.99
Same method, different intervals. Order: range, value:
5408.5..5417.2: 5.11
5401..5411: 4.8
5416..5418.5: 5.8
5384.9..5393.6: 4.79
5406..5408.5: 4.95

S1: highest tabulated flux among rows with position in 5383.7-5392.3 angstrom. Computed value 5.88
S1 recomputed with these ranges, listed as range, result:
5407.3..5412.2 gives 6.24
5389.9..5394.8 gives 5.91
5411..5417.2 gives 5.8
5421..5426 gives 5.66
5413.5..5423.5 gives 7.05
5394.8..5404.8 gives 6.14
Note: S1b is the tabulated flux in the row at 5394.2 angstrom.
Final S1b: 5.76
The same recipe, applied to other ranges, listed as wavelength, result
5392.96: 5.91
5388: 5.61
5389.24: 4.79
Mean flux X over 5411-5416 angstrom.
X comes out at 5.44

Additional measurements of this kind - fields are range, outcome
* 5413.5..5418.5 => 5.87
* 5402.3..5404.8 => 5.7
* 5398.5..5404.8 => 5.77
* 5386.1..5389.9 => 5.24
